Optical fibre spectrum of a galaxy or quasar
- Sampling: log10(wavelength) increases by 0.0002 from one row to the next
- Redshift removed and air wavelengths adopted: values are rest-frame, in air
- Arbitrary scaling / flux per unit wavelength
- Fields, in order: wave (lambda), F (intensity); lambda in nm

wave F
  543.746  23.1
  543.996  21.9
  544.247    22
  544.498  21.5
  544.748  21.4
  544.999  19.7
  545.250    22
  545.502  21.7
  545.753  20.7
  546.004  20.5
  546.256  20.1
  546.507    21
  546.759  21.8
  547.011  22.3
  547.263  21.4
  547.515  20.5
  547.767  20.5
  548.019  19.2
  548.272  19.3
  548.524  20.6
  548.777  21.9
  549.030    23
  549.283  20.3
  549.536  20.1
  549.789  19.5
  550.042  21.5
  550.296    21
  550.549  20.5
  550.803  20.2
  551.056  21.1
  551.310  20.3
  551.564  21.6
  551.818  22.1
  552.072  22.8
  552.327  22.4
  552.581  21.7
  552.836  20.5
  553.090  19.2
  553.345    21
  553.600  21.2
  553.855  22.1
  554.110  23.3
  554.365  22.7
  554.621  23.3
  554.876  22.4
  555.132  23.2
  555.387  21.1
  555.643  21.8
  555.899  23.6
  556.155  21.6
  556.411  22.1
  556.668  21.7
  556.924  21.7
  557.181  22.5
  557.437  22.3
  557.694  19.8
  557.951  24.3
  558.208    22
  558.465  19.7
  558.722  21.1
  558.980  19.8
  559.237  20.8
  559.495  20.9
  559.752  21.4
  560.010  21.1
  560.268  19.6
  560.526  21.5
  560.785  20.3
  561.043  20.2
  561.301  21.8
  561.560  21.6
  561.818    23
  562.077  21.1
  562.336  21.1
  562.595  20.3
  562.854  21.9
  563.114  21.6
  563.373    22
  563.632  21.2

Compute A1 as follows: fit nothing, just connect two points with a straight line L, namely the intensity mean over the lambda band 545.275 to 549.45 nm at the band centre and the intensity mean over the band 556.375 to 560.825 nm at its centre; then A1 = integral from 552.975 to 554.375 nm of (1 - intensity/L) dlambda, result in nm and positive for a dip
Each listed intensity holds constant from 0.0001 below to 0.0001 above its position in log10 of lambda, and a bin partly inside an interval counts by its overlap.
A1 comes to -0.03 nm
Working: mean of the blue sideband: 20.9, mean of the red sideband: 21.3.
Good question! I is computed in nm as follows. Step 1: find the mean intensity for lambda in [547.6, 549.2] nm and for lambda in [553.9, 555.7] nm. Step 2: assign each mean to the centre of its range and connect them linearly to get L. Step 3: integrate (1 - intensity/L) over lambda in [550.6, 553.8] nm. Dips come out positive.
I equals 0.093 nm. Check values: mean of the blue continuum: 20.7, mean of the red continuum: 22.6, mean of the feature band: 21.2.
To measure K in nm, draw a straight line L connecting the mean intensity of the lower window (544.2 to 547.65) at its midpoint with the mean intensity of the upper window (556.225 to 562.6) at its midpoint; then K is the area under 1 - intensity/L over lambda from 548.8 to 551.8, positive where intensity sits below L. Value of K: 0.04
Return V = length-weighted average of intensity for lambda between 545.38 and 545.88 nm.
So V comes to 21.2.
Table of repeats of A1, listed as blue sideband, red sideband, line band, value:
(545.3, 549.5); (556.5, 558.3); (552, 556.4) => -0.06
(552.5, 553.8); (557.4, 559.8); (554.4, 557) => -0.17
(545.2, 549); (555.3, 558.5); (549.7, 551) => 0.04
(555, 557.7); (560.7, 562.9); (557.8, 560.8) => 0.08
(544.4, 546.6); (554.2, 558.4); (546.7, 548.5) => 0.05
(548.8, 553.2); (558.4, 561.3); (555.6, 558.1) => -0.16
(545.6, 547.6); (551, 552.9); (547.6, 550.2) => 0.09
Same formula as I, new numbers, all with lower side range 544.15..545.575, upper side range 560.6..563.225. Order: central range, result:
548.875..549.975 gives 0.028 nm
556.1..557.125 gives -0.026 nm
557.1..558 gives -0.031 nm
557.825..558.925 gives -0.017 nm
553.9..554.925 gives -0.076 nm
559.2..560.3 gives 0.023 nm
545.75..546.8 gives 0.029 nm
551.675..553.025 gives -0.028 nm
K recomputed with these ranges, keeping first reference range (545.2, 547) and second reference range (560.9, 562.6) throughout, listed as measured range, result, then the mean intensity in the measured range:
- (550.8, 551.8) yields 0.010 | 21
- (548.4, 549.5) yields -0.008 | 21.3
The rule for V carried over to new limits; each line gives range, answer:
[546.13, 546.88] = 21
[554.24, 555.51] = 22.5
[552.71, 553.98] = 20.8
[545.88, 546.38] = 20.3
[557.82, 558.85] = 21.8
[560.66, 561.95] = 21.4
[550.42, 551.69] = 20.7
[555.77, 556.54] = 22.4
